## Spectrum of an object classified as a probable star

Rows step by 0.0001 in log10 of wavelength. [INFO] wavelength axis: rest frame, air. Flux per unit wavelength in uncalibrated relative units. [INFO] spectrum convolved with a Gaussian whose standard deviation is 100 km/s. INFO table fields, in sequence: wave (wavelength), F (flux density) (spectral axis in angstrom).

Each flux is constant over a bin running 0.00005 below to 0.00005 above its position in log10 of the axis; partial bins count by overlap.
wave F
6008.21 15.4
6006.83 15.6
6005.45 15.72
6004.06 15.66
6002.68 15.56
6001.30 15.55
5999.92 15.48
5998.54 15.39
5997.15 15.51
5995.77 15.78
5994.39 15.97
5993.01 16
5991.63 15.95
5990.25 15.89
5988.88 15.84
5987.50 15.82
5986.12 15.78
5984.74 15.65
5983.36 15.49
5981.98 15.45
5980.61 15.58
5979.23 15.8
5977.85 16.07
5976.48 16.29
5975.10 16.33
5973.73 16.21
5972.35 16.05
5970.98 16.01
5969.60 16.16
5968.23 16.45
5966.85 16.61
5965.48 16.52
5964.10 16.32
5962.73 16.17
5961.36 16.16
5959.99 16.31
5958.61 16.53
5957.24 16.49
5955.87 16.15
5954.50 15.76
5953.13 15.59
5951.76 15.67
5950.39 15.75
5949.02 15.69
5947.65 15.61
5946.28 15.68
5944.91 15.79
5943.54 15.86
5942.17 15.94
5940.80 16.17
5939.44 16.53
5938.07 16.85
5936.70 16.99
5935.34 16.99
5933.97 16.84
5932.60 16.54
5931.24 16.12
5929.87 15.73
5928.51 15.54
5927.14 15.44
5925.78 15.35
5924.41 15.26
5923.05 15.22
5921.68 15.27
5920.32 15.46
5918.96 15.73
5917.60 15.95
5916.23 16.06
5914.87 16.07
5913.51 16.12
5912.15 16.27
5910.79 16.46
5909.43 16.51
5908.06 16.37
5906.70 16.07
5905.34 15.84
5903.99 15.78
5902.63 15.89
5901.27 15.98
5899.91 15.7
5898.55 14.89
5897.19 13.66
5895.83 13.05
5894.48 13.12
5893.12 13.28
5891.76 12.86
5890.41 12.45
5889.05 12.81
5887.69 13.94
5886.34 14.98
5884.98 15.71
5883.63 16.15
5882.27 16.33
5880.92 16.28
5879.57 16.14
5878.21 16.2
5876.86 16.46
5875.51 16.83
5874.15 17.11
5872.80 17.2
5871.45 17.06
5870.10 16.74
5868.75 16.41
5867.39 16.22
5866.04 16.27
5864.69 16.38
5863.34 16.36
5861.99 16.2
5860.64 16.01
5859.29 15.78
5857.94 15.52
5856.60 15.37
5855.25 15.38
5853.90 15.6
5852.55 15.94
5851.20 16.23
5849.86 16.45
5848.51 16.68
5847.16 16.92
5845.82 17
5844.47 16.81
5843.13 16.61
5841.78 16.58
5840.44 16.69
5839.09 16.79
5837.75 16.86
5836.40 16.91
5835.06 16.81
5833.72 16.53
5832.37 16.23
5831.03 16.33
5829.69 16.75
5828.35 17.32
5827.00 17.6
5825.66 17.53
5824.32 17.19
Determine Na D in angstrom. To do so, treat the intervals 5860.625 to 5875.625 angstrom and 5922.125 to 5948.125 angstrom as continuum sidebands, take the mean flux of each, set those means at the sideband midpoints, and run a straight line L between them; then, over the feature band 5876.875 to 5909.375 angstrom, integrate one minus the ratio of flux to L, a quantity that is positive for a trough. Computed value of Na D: 2.7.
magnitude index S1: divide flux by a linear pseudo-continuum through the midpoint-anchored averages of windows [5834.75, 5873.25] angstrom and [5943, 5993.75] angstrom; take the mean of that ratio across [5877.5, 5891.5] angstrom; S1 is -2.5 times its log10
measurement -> 0.09 mag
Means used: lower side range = 16.4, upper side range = 16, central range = 15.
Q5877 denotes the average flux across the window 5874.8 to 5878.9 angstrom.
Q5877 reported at 16.5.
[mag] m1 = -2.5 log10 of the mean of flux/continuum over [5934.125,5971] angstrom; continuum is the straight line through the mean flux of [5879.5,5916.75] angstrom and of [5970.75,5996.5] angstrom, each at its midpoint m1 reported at -0.04 mag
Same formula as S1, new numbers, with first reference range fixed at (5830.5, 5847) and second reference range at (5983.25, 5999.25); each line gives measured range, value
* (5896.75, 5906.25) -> 0.06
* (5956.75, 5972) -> -0.03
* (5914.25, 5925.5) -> 0.04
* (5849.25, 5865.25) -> 0.04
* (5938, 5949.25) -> 0.01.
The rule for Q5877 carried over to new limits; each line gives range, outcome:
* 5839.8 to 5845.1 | 16.7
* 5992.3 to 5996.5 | 15.9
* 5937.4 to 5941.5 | 16.5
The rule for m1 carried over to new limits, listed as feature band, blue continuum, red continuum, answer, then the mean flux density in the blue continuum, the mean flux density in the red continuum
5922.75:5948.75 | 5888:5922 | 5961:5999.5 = -0.040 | 15.1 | 16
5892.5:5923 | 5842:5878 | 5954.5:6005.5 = 0.053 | 16.4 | 16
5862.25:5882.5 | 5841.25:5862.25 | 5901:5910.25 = -0.026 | 16.2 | 16.1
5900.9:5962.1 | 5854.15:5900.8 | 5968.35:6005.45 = -0.026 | 15.4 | 15.8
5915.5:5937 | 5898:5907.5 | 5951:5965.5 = 0.002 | 15.8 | 16.1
